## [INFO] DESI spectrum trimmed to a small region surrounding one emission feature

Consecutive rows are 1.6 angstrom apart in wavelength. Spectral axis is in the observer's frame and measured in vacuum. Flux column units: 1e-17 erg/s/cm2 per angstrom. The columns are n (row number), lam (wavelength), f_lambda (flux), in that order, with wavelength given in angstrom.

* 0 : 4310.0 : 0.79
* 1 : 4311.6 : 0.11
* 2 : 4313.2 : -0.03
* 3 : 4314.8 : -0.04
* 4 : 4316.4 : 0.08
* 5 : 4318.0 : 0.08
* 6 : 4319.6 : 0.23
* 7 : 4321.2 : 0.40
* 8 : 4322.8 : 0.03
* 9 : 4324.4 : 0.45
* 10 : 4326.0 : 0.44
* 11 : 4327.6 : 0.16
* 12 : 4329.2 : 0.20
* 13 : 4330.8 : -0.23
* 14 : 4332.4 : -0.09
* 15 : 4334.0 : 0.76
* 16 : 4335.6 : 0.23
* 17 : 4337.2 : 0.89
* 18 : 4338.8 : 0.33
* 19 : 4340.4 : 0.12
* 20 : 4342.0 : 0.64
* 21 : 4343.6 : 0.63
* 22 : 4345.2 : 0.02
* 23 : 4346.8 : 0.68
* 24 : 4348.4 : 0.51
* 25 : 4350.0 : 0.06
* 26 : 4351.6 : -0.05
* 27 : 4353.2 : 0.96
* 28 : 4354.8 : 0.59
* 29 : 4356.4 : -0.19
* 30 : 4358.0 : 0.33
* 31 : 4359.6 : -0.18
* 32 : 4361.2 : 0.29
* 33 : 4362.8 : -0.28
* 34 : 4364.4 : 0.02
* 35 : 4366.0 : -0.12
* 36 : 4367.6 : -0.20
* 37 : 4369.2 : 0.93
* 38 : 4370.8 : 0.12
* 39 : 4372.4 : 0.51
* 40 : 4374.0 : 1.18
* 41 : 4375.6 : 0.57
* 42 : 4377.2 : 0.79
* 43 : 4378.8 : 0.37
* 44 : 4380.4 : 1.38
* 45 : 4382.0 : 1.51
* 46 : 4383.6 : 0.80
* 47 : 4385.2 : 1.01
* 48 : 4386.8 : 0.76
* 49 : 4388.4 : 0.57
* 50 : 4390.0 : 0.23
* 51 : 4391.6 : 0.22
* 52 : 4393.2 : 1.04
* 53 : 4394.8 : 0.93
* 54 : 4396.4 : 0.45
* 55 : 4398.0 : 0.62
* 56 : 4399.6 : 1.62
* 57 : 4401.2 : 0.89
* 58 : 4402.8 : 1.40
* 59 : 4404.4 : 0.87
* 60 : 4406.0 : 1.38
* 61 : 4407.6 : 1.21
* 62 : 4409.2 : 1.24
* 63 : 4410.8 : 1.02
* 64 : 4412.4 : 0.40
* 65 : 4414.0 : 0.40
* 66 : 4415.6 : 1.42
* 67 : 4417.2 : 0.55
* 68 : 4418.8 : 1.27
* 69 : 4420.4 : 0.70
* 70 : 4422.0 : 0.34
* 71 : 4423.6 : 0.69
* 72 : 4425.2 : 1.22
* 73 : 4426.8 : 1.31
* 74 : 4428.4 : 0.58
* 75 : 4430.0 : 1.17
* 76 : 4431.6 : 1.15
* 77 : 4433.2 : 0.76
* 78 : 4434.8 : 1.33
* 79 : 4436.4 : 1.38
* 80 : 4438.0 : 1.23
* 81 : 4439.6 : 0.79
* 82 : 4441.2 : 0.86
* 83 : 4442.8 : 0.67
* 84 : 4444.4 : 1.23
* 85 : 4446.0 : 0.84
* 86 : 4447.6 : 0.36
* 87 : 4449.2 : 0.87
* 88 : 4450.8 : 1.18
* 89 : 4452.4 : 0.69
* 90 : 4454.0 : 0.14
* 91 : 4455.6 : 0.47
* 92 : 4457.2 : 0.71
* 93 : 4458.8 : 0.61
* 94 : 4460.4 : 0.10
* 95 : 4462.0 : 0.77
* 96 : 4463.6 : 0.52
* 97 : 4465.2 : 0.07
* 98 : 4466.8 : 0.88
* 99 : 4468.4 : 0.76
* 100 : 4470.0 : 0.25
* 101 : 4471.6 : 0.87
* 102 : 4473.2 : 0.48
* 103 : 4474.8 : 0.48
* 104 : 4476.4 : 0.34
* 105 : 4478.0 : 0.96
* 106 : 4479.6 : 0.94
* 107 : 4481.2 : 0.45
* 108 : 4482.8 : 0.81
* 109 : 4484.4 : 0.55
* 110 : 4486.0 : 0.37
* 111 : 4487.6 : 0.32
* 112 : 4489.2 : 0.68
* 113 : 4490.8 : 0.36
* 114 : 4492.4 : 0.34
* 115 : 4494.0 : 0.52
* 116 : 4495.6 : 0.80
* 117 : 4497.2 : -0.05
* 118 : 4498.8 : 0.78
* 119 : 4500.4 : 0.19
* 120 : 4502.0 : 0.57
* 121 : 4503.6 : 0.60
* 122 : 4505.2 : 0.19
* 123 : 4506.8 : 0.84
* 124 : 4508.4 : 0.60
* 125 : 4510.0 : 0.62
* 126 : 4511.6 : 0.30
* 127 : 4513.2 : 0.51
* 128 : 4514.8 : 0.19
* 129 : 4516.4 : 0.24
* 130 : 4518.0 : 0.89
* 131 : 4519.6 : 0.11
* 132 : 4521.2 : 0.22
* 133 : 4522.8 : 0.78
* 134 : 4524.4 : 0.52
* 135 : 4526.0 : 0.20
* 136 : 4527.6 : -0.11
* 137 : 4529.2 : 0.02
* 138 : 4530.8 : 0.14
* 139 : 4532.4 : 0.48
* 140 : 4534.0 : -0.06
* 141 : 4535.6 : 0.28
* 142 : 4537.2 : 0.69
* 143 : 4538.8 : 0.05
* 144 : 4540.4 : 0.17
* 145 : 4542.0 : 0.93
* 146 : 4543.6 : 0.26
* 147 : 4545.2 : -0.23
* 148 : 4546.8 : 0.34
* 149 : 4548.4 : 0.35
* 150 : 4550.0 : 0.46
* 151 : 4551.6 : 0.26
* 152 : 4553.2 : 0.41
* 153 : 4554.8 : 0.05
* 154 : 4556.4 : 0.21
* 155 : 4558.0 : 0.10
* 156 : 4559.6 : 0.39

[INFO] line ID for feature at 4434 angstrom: C IV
